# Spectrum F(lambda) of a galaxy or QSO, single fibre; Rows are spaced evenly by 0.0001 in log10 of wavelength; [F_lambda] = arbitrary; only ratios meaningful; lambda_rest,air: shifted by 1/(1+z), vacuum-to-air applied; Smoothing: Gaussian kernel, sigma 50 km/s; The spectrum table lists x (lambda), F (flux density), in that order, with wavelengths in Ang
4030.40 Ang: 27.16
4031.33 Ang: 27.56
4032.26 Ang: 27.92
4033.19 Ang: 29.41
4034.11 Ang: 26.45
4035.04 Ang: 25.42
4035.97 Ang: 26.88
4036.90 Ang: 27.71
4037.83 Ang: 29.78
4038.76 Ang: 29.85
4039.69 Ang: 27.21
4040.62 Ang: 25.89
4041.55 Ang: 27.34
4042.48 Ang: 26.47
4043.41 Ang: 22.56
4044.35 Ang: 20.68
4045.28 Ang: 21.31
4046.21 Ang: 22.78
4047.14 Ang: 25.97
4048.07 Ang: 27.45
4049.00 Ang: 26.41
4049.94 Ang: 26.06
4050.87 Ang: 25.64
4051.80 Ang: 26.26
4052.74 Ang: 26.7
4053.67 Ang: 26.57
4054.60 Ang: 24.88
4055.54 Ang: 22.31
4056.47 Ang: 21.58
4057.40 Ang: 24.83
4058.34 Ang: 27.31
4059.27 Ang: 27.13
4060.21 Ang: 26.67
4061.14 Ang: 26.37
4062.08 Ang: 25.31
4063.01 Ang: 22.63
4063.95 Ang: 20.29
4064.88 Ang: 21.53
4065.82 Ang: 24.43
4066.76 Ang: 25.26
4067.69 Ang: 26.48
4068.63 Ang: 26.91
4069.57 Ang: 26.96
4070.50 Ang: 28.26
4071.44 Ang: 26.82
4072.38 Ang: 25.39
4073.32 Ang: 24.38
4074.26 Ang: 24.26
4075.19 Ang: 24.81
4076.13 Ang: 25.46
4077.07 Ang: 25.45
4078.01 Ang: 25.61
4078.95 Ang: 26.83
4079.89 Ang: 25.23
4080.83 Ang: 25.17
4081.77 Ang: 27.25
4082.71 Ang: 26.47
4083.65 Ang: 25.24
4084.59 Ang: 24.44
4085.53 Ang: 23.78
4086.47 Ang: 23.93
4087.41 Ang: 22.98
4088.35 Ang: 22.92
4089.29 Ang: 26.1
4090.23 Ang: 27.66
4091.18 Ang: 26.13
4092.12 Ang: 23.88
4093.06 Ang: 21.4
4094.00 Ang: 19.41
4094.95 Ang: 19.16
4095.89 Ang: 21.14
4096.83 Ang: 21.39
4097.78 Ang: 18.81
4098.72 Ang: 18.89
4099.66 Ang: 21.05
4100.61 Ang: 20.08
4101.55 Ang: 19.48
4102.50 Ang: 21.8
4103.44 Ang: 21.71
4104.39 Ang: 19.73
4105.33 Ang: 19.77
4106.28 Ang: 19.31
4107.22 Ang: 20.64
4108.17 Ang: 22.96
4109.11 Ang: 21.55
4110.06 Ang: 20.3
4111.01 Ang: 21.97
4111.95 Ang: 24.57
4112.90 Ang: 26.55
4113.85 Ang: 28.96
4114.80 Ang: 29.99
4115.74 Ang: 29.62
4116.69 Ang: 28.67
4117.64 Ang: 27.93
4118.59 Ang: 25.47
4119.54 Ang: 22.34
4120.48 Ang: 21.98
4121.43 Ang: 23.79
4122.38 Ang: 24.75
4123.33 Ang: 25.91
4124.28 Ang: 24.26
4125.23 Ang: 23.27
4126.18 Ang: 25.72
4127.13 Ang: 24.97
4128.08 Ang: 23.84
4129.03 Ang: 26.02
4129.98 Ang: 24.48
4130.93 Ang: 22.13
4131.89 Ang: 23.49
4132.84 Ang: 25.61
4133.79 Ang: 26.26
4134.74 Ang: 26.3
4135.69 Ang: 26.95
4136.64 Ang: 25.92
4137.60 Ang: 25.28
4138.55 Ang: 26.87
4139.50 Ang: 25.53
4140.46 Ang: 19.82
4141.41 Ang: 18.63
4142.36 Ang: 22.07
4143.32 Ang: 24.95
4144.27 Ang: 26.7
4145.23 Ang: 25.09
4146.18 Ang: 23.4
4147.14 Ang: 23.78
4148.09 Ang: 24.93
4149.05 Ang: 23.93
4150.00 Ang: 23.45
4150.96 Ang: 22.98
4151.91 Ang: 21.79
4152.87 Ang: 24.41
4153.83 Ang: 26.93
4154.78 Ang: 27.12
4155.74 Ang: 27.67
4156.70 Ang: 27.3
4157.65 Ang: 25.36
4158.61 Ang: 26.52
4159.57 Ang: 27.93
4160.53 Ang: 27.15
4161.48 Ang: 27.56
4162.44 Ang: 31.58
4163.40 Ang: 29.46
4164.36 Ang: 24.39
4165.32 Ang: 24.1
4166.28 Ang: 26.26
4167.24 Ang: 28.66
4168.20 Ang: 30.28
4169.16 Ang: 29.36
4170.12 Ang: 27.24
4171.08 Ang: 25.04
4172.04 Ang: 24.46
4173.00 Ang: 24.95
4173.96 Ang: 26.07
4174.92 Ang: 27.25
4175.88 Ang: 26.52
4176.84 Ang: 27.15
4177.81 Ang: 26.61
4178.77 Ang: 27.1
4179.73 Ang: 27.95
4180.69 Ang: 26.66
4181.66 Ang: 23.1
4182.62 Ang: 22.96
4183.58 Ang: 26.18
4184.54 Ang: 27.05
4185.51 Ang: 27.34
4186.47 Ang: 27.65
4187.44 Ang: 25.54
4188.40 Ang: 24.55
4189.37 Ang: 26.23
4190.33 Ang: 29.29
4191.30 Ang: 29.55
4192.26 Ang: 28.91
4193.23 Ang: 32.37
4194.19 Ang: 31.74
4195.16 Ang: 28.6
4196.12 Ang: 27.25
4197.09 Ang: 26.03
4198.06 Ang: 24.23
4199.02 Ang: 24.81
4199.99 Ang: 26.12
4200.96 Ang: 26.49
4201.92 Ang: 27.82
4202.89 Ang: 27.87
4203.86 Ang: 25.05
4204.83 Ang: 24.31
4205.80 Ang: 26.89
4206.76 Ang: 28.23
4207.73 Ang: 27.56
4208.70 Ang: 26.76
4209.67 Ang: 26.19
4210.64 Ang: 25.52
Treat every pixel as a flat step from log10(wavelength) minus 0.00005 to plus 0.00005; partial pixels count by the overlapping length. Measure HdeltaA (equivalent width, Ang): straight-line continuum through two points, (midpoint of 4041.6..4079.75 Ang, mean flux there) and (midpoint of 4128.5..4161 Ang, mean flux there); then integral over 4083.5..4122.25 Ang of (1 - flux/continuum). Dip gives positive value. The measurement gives 2.9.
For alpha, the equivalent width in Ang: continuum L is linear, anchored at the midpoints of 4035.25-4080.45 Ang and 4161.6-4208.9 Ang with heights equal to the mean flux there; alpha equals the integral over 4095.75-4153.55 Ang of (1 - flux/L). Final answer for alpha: 5.6 Ang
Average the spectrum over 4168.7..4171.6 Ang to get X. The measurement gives 27.2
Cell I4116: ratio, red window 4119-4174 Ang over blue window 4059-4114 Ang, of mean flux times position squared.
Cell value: 1.10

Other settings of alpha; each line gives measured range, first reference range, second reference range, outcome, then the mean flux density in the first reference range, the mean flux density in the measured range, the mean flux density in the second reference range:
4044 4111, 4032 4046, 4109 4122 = 5.1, 26.2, 23.8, 25.4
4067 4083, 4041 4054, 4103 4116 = -1.1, 25.1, 26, 23.3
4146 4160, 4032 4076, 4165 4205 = 0.7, 25.6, 25.2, 26.9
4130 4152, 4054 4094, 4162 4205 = 1.6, 25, 24.2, 26.9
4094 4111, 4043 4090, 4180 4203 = 3.4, 25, 20.5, 27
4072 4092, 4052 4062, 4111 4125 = 0.3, 25.4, 25.2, 25.9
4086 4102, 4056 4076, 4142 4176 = 2.1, 25.1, 22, 26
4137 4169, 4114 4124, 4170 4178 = 0.7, 26.1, 25.5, 26.1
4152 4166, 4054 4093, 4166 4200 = -0.1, 25.1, 26.8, 27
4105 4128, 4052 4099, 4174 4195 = 1.0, 24.5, 24.4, 27.2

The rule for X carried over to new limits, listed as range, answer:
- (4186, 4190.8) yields 26.6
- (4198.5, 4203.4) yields 26.6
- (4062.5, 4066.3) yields 22.3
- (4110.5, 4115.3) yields 26.4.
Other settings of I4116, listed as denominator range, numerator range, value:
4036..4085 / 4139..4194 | 1.08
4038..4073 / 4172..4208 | 1.13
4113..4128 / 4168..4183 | 1.05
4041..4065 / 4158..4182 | 1.15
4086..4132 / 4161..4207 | 1.20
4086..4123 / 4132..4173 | 1.14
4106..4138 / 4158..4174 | 1.12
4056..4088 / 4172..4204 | 1.13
